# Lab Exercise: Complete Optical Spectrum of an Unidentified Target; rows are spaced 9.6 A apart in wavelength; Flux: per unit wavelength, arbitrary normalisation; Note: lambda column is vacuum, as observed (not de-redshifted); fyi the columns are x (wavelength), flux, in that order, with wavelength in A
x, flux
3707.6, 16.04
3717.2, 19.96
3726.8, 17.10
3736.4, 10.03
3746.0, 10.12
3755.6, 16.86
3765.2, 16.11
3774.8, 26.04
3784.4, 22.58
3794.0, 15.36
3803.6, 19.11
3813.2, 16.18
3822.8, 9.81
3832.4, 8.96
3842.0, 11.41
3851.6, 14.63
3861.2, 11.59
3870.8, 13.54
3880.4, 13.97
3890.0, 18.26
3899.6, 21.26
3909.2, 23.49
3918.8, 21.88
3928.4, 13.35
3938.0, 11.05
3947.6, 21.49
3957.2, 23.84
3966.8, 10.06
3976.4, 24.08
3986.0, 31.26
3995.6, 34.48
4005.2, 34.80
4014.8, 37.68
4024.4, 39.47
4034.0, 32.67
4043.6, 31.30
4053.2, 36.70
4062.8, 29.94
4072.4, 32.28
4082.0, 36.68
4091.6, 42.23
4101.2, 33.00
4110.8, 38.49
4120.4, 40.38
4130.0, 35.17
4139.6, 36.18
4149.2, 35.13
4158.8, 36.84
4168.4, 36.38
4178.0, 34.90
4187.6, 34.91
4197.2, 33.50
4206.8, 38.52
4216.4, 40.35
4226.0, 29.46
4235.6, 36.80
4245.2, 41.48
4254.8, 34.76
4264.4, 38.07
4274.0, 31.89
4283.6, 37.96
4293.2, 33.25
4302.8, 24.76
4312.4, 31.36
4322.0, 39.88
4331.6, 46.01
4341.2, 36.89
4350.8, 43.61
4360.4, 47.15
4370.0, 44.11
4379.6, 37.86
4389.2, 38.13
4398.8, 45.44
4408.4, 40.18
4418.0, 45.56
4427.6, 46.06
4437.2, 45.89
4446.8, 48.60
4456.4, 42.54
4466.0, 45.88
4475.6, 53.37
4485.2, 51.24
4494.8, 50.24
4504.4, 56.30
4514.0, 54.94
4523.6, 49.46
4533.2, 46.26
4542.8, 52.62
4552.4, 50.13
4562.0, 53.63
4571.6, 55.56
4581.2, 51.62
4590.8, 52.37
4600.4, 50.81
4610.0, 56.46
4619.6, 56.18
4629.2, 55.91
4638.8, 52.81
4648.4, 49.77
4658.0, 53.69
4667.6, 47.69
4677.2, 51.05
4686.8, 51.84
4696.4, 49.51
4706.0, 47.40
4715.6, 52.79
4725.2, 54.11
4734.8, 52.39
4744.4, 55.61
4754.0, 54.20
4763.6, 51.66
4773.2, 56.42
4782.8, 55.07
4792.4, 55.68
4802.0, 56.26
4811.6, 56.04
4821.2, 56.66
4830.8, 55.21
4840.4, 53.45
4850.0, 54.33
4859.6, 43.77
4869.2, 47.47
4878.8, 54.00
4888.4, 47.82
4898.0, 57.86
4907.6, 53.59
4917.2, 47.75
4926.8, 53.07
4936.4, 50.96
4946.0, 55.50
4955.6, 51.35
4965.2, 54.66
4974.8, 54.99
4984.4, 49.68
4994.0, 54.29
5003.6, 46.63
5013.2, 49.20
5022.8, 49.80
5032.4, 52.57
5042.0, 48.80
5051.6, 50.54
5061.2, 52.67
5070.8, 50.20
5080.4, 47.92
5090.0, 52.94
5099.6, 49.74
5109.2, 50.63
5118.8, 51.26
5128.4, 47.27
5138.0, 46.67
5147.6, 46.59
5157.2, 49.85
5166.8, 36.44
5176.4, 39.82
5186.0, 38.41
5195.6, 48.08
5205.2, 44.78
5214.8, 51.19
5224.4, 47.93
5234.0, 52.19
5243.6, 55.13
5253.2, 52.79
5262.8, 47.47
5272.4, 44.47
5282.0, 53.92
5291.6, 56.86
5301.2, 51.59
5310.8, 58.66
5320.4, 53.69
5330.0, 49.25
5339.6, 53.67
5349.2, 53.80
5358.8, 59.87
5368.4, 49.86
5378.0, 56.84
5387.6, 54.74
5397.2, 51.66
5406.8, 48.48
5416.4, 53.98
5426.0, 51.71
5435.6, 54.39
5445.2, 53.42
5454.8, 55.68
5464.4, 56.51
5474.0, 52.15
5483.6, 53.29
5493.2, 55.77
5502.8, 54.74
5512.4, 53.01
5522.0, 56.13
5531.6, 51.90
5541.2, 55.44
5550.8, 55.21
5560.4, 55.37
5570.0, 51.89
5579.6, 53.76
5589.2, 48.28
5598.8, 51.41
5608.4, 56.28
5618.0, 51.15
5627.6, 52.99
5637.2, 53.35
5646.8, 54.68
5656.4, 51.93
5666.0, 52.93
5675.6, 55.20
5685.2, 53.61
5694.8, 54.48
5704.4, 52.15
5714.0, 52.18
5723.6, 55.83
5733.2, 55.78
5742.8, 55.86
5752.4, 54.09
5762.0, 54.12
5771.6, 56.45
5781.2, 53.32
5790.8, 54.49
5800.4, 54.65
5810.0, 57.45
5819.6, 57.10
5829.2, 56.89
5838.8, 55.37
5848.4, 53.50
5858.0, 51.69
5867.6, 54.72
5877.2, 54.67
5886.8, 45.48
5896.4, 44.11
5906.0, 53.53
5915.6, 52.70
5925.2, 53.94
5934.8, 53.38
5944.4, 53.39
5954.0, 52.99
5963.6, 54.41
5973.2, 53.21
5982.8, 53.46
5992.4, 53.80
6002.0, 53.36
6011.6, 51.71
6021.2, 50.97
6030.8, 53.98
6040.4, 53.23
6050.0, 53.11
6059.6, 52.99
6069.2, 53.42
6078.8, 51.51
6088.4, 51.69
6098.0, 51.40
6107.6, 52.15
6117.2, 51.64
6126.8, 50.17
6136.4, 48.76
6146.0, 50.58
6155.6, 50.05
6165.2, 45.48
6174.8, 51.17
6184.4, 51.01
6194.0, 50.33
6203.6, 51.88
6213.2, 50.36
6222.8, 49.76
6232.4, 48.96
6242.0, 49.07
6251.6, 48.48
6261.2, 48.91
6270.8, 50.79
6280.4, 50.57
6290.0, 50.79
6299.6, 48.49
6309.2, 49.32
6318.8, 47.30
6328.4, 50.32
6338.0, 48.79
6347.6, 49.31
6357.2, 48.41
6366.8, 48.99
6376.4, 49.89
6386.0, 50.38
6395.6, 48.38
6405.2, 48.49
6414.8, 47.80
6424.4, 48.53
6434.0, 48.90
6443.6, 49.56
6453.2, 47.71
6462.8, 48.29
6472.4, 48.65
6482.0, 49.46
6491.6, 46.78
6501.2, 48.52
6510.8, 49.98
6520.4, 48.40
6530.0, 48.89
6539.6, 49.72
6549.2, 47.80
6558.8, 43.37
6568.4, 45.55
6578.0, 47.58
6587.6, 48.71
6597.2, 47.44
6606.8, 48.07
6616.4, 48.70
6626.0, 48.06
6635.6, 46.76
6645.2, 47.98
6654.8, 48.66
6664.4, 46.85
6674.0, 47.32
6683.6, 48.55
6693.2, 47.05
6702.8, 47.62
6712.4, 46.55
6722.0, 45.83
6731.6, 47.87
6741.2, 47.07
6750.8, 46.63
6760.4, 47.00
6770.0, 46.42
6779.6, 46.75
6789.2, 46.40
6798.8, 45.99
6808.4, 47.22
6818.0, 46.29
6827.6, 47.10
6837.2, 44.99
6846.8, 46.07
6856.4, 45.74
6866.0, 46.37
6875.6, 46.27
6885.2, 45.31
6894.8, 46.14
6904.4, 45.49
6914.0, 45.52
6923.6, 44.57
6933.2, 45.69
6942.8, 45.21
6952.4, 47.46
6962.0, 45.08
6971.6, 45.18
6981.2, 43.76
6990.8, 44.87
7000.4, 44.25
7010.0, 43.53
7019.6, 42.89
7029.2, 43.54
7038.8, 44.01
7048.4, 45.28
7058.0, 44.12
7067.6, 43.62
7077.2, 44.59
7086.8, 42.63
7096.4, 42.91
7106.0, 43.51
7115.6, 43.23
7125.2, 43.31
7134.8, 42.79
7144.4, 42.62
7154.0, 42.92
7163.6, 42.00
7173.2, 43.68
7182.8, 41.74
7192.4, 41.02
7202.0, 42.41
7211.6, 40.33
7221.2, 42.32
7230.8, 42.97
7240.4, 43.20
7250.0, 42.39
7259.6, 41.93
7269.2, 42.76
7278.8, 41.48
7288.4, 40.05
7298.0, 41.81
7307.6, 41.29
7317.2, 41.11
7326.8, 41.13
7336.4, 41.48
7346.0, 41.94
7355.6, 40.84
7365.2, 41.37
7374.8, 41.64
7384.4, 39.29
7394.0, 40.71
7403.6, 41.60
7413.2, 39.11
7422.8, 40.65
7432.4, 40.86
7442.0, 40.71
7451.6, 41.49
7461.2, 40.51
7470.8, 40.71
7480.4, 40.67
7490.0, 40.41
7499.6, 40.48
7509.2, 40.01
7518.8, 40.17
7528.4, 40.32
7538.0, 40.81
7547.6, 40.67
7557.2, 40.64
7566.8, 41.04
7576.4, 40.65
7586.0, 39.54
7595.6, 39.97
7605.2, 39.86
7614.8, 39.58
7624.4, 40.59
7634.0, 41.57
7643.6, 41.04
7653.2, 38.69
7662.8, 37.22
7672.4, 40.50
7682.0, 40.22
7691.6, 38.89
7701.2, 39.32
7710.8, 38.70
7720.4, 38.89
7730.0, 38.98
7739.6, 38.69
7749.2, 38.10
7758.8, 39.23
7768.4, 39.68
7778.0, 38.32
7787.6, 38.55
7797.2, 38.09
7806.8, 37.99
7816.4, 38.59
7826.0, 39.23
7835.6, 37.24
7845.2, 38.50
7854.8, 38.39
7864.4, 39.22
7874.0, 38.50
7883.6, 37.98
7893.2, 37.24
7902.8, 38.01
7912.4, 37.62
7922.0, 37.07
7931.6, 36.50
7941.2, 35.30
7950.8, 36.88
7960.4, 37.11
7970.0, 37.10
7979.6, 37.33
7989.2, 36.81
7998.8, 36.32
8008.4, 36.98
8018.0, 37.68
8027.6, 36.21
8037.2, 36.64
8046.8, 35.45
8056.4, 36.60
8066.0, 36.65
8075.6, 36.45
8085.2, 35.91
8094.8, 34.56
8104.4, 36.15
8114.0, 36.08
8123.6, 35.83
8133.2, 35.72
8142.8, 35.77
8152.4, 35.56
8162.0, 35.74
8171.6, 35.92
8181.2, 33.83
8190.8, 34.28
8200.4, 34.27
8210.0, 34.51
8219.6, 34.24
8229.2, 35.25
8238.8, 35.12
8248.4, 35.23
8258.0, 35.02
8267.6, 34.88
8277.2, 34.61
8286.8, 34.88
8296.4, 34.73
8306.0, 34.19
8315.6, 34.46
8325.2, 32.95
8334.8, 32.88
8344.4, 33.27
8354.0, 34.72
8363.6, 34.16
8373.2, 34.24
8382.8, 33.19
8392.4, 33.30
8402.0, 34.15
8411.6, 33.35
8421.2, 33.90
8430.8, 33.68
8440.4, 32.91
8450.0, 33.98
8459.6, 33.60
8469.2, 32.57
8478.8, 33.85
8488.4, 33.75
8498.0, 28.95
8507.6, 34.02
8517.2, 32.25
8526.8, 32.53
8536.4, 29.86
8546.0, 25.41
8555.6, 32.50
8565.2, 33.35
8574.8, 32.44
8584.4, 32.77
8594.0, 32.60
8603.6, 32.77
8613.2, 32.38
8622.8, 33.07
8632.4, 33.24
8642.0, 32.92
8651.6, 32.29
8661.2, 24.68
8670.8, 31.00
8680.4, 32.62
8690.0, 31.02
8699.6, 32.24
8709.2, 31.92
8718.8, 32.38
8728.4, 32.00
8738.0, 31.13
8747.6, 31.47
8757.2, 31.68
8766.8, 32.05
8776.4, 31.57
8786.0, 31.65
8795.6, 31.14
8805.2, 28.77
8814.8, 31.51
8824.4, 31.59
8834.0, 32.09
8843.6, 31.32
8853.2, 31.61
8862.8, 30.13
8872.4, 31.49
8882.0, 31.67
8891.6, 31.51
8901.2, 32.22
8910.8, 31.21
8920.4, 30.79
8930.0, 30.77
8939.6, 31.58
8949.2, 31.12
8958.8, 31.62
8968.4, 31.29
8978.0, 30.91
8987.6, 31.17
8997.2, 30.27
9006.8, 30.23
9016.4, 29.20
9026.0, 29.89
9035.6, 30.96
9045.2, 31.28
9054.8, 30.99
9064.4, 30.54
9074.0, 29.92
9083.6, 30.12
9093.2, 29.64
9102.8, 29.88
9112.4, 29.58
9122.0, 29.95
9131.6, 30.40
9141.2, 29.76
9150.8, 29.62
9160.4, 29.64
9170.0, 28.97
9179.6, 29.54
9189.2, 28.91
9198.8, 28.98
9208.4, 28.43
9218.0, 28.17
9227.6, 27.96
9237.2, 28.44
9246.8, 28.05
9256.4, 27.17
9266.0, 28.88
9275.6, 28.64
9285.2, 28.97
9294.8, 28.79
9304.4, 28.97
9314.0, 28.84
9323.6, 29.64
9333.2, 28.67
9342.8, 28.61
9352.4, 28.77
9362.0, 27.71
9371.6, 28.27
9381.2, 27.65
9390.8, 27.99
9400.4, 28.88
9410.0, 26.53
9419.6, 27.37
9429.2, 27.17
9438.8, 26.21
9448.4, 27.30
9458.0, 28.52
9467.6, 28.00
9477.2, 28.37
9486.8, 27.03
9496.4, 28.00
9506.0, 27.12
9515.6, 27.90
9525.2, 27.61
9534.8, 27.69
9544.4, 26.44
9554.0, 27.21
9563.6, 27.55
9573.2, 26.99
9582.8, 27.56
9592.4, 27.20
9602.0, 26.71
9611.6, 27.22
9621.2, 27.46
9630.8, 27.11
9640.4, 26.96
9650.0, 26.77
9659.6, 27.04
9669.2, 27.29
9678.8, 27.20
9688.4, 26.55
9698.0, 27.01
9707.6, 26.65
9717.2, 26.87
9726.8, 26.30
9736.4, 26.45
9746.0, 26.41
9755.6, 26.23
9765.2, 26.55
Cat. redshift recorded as 0.000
